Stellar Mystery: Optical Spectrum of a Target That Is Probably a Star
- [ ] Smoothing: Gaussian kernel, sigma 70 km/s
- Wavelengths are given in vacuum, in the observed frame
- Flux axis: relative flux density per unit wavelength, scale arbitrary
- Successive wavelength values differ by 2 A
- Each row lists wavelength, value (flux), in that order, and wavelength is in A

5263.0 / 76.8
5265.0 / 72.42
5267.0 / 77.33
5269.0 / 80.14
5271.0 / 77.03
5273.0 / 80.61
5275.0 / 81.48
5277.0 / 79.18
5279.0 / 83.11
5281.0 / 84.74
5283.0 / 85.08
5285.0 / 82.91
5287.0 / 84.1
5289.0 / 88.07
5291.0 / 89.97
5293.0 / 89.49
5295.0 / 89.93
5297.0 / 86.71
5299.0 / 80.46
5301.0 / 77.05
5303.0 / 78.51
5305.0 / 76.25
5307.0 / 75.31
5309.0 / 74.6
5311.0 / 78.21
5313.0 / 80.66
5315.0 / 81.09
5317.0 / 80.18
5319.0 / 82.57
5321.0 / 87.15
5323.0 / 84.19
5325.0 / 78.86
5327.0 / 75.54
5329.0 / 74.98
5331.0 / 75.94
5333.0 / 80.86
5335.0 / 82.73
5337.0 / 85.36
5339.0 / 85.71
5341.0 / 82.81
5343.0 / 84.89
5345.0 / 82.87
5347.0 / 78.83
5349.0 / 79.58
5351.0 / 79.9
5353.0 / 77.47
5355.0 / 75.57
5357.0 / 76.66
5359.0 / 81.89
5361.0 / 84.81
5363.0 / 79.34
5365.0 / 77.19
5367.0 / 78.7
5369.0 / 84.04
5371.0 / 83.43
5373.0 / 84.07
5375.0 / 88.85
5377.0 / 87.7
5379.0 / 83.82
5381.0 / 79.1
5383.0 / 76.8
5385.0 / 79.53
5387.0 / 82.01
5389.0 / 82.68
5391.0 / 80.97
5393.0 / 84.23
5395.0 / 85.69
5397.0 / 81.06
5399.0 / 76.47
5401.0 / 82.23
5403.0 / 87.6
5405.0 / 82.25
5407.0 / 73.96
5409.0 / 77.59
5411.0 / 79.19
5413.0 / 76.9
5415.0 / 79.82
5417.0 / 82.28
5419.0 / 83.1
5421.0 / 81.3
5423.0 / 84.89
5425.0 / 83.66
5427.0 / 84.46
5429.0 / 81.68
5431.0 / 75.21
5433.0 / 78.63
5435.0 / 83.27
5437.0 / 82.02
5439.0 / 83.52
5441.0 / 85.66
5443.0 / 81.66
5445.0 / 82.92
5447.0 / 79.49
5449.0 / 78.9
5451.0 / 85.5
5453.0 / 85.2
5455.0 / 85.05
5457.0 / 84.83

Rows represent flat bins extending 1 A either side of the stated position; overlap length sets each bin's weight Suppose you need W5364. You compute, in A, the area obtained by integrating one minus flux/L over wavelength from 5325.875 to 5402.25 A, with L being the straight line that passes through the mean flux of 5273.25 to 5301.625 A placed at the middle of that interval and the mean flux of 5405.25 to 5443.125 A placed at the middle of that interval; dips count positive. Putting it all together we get 1.2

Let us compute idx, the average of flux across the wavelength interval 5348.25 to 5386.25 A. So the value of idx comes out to 81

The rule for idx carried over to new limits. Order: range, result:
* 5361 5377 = 82.7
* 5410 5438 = 81.2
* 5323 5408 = 81.2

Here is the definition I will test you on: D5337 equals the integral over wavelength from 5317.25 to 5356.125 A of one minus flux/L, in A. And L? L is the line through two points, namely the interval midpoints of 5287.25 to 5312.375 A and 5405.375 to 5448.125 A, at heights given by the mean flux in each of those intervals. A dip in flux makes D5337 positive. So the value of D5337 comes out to 0.5 A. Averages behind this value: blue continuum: 82.1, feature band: 80.8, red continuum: 81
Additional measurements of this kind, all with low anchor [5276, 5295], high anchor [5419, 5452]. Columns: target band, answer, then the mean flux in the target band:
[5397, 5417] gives 0.7 A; 79.8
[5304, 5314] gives 0.9 A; 77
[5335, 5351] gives 0.3 A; 82.7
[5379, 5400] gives 0.5 A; 81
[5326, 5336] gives 0.8 A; 78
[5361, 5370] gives 0.4 A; 80.4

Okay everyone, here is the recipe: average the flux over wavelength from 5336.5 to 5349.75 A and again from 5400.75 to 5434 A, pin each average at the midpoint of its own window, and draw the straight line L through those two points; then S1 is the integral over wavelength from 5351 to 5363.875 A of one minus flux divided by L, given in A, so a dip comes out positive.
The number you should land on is 0.5 A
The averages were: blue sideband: 82.8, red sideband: 80.8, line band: 79.3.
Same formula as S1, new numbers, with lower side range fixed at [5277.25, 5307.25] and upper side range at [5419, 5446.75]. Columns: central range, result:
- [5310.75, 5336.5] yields 0.88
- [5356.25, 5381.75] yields 0.13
